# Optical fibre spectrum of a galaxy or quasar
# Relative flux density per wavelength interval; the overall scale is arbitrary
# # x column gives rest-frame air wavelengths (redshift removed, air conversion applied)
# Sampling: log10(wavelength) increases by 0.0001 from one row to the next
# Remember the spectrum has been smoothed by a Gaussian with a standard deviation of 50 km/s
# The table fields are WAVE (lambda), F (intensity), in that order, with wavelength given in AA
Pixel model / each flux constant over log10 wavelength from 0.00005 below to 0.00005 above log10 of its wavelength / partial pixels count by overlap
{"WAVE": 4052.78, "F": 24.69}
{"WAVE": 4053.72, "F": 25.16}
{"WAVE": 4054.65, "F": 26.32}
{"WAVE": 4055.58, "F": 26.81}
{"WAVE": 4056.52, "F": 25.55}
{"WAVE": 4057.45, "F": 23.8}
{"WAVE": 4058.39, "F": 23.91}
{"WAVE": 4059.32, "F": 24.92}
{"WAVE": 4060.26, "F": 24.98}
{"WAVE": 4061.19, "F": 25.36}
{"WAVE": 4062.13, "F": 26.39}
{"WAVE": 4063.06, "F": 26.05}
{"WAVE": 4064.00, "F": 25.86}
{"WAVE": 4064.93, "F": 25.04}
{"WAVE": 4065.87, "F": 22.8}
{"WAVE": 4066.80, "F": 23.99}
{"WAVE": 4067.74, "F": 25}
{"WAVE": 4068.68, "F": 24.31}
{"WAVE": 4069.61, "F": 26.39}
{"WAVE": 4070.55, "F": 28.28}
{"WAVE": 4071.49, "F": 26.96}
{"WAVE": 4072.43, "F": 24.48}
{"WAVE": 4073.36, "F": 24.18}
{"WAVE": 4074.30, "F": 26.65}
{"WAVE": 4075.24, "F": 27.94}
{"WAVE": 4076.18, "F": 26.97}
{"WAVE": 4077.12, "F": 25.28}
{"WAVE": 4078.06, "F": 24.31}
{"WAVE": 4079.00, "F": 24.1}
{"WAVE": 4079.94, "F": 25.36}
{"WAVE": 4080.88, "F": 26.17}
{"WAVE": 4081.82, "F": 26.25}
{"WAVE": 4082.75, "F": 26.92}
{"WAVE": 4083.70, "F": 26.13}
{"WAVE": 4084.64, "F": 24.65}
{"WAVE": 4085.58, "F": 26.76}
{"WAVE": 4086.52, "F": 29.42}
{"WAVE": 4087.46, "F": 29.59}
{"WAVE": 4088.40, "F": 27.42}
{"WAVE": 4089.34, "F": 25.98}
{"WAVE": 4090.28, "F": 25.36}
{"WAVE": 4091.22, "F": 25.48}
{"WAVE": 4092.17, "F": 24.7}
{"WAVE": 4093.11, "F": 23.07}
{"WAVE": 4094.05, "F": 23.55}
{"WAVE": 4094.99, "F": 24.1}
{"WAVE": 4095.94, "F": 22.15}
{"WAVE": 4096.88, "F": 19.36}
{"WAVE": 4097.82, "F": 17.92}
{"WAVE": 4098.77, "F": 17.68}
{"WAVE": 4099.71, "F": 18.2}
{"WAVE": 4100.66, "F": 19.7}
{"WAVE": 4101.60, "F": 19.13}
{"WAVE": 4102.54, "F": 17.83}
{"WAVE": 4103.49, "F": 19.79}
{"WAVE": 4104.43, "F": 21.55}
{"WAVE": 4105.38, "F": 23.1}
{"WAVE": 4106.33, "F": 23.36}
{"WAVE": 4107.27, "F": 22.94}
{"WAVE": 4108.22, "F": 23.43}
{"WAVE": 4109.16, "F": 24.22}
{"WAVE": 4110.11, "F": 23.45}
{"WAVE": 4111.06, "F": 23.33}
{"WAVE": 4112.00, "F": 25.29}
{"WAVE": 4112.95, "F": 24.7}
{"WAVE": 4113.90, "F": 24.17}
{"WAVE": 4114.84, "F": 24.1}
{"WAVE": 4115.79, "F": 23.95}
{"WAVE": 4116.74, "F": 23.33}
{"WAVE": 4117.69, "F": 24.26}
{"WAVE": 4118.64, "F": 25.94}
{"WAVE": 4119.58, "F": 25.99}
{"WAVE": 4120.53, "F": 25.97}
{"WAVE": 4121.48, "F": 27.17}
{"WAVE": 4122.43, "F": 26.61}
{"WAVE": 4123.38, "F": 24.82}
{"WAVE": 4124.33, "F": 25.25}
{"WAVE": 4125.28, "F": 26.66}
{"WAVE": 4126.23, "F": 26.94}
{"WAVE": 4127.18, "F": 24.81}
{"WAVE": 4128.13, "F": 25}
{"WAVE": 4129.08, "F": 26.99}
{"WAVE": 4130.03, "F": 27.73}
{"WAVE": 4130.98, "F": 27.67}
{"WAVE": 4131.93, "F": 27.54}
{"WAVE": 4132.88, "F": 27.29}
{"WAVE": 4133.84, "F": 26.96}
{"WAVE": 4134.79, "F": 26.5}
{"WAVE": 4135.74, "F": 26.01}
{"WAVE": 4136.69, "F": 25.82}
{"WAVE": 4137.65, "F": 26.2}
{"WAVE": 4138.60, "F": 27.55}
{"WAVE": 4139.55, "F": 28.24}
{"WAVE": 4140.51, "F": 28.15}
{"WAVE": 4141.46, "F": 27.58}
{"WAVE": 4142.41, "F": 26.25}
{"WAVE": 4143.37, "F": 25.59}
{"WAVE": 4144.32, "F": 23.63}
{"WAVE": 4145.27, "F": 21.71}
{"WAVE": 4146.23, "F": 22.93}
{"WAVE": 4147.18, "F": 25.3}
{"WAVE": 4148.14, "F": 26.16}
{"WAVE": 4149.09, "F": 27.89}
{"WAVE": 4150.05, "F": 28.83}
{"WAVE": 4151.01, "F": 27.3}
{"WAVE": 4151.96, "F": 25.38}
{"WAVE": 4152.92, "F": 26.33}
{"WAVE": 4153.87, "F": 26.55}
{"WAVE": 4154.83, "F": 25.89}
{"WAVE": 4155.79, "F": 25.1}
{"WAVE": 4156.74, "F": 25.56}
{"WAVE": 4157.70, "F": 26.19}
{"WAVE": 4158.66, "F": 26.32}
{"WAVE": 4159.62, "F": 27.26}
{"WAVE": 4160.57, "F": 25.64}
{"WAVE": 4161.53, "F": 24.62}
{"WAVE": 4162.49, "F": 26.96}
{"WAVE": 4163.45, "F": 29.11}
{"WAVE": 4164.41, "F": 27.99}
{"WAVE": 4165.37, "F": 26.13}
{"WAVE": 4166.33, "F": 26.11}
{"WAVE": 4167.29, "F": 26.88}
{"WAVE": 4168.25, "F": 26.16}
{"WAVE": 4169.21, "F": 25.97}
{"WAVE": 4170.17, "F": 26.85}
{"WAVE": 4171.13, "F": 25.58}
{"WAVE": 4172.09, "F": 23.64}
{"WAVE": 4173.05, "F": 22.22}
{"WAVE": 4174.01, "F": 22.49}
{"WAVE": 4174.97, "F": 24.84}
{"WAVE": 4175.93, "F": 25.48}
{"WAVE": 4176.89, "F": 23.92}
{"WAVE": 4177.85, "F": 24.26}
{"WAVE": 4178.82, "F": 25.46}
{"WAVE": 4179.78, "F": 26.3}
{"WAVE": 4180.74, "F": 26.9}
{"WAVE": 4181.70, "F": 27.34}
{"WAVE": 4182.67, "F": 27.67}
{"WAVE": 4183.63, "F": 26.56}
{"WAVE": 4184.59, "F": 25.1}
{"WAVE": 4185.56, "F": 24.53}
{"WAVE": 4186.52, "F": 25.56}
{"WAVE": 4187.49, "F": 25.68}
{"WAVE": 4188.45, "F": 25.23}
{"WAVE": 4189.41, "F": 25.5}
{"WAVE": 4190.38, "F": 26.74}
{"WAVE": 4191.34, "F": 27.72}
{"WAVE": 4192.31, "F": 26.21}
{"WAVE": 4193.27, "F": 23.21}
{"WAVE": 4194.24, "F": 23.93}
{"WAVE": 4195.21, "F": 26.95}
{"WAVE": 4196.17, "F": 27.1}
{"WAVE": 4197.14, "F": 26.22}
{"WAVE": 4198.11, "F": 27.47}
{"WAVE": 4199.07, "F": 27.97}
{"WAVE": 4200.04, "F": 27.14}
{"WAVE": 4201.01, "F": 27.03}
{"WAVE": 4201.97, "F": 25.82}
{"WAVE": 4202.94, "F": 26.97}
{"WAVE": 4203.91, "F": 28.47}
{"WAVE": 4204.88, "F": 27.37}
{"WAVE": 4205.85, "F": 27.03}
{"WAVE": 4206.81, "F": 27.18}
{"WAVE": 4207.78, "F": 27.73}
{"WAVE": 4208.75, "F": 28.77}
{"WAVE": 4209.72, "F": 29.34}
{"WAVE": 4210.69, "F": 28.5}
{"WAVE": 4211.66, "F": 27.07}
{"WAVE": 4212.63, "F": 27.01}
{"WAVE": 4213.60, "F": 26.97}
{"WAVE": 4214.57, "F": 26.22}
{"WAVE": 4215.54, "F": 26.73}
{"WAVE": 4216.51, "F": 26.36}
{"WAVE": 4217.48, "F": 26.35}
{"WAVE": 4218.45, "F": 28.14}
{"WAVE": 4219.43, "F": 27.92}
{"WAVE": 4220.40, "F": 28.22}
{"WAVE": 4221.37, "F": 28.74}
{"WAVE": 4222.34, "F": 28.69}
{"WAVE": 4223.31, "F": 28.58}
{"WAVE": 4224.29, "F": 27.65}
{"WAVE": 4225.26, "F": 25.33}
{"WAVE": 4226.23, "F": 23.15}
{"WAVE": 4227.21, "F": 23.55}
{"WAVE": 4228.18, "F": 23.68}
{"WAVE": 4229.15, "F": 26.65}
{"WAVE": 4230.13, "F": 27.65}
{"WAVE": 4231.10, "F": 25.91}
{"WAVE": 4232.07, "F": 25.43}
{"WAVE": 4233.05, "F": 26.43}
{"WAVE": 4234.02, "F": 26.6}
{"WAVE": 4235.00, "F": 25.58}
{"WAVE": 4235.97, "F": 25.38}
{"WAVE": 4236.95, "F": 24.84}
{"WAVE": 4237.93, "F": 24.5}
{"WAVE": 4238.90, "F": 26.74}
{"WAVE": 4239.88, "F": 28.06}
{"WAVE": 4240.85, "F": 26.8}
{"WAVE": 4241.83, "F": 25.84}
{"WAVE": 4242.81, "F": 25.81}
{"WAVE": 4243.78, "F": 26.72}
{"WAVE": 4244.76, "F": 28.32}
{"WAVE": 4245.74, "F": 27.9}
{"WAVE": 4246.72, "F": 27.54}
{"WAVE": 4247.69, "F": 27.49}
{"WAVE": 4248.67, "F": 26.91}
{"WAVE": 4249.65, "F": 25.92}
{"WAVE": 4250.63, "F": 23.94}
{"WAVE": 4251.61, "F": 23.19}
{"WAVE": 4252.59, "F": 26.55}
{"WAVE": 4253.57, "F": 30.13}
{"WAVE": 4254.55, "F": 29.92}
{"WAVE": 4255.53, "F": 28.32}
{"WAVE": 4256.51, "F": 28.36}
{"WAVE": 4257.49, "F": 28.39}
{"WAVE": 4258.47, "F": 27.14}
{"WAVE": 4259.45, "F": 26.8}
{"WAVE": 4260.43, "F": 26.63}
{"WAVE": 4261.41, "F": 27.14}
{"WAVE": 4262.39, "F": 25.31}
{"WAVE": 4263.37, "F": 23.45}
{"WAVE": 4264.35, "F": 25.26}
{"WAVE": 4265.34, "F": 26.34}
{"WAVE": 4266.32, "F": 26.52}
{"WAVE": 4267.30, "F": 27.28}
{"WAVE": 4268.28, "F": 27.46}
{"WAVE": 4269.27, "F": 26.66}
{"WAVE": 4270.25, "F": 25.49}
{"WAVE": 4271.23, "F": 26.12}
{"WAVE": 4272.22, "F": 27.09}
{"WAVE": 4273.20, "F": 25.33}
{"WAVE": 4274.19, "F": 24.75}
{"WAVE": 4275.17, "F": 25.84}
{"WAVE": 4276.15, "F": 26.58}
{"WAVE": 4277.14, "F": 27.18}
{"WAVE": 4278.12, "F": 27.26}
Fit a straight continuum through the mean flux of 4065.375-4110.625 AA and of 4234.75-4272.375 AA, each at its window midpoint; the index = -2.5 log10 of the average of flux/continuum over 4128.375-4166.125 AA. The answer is -0.06 mag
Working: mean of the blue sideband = 24.1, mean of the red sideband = 26.6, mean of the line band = 26.4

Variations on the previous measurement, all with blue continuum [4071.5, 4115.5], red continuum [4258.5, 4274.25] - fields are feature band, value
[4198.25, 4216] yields -0.08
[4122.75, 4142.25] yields -0.09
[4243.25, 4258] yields -0.05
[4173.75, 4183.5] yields -0.02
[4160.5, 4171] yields -0.07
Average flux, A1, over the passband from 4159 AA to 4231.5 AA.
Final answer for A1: 26.4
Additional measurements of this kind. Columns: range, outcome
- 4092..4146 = 24.3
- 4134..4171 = 26.3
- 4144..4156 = 25.6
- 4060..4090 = 25.9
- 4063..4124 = 24.3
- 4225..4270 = 26.4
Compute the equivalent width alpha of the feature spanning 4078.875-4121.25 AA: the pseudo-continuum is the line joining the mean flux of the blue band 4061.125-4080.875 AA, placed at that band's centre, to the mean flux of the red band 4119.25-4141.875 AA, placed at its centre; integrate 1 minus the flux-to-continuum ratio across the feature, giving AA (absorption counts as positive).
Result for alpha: 3.7 AA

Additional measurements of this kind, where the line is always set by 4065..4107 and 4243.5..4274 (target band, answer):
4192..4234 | -1.2 AA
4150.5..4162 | -0.4 AA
